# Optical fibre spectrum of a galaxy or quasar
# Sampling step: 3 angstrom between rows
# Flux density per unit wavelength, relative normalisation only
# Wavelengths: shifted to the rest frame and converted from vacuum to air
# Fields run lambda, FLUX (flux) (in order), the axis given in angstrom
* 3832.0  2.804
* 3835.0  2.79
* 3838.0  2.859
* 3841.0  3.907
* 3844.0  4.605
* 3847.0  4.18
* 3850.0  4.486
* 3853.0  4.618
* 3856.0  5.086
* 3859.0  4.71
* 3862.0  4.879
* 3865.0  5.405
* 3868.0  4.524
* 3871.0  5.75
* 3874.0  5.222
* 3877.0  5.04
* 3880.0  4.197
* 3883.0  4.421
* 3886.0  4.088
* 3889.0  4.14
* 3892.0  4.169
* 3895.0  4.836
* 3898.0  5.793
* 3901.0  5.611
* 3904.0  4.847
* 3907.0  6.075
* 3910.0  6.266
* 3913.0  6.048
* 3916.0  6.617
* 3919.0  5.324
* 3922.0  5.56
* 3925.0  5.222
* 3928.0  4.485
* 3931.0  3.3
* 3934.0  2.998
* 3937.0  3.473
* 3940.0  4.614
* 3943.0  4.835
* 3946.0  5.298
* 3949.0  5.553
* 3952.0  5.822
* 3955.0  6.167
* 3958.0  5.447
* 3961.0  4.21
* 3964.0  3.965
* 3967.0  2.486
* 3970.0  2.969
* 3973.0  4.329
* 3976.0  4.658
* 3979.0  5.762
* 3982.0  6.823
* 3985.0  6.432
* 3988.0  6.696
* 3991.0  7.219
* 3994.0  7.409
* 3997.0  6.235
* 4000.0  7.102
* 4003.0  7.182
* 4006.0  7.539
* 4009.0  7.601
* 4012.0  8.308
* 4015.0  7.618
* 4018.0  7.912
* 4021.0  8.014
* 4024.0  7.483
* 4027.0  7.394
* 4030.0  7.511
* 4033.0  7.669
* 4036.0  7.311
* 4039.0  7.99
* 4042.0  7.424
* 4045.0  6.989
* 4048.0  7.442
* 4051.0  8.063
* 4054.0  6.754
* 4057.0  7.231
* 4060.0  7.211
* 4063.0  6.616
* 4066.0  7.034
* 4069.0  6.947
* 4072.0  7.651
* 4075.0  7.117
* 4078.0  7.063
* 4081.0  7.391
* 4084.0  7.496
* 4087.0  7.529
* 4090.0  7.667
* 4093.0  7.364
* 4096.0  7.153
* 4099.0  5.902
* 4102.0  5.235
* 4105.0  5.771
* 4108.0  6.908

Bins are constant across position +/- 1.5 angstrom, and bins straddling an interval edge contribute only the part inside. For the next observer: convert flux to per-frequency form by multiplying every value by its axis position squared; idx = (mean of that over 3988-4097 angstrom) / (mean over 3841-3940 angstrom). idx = 1.64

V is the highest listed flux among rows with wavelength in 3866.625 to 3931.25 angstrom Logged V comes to 6.617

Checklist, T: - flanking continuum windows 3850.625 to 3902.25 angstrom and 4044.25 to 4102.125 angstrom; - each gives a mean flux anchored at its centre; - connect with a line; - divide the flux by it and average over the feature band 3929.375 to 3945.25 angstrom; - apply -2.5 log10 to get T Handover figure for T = 0.38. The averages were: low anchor 4.84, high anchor 7.14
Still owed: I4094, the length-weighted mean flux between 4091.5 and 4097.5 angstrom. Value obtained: 7.26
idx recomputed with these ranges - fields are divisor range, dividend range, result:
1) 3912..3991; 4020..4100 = 1.54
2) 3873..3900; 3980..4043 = 1.68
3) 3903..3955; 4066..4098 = 1.54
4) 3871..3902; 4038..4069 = 1.65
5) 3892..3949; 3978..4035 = 1.50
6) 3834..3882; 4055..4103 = 1.74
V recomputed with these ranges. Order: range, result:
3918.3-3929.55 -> 5.56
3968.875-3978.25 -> 4.658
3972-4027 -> 8.308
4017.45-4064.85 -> 8.063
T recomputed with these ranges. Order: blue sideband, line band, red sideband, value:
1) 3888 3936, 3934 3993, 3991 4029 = 0.25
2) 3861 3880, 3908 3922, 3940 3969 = -0.21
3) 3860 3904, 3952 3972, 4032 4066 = 0.36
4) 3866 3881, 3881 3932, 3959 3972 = -0.15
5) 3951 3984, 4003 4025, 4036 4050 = -0.20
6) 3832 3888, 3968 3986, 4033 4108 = 0.18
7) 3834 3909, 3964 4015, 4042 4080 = 0.02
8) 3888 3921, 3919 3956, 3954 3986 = 0.07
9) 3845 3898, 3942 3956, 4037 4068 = 0.05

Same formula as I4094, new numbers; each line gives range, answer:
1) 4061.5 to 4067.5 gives 6.83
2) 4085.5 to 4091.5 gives 7.6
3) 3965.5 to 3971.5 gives 2.73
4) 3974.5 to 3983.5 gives 5.75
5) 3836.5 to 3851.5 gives 4.01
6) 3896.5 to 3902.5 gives 5.7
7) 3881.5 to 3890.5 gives 4.22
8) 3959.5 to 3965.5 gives 4.09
